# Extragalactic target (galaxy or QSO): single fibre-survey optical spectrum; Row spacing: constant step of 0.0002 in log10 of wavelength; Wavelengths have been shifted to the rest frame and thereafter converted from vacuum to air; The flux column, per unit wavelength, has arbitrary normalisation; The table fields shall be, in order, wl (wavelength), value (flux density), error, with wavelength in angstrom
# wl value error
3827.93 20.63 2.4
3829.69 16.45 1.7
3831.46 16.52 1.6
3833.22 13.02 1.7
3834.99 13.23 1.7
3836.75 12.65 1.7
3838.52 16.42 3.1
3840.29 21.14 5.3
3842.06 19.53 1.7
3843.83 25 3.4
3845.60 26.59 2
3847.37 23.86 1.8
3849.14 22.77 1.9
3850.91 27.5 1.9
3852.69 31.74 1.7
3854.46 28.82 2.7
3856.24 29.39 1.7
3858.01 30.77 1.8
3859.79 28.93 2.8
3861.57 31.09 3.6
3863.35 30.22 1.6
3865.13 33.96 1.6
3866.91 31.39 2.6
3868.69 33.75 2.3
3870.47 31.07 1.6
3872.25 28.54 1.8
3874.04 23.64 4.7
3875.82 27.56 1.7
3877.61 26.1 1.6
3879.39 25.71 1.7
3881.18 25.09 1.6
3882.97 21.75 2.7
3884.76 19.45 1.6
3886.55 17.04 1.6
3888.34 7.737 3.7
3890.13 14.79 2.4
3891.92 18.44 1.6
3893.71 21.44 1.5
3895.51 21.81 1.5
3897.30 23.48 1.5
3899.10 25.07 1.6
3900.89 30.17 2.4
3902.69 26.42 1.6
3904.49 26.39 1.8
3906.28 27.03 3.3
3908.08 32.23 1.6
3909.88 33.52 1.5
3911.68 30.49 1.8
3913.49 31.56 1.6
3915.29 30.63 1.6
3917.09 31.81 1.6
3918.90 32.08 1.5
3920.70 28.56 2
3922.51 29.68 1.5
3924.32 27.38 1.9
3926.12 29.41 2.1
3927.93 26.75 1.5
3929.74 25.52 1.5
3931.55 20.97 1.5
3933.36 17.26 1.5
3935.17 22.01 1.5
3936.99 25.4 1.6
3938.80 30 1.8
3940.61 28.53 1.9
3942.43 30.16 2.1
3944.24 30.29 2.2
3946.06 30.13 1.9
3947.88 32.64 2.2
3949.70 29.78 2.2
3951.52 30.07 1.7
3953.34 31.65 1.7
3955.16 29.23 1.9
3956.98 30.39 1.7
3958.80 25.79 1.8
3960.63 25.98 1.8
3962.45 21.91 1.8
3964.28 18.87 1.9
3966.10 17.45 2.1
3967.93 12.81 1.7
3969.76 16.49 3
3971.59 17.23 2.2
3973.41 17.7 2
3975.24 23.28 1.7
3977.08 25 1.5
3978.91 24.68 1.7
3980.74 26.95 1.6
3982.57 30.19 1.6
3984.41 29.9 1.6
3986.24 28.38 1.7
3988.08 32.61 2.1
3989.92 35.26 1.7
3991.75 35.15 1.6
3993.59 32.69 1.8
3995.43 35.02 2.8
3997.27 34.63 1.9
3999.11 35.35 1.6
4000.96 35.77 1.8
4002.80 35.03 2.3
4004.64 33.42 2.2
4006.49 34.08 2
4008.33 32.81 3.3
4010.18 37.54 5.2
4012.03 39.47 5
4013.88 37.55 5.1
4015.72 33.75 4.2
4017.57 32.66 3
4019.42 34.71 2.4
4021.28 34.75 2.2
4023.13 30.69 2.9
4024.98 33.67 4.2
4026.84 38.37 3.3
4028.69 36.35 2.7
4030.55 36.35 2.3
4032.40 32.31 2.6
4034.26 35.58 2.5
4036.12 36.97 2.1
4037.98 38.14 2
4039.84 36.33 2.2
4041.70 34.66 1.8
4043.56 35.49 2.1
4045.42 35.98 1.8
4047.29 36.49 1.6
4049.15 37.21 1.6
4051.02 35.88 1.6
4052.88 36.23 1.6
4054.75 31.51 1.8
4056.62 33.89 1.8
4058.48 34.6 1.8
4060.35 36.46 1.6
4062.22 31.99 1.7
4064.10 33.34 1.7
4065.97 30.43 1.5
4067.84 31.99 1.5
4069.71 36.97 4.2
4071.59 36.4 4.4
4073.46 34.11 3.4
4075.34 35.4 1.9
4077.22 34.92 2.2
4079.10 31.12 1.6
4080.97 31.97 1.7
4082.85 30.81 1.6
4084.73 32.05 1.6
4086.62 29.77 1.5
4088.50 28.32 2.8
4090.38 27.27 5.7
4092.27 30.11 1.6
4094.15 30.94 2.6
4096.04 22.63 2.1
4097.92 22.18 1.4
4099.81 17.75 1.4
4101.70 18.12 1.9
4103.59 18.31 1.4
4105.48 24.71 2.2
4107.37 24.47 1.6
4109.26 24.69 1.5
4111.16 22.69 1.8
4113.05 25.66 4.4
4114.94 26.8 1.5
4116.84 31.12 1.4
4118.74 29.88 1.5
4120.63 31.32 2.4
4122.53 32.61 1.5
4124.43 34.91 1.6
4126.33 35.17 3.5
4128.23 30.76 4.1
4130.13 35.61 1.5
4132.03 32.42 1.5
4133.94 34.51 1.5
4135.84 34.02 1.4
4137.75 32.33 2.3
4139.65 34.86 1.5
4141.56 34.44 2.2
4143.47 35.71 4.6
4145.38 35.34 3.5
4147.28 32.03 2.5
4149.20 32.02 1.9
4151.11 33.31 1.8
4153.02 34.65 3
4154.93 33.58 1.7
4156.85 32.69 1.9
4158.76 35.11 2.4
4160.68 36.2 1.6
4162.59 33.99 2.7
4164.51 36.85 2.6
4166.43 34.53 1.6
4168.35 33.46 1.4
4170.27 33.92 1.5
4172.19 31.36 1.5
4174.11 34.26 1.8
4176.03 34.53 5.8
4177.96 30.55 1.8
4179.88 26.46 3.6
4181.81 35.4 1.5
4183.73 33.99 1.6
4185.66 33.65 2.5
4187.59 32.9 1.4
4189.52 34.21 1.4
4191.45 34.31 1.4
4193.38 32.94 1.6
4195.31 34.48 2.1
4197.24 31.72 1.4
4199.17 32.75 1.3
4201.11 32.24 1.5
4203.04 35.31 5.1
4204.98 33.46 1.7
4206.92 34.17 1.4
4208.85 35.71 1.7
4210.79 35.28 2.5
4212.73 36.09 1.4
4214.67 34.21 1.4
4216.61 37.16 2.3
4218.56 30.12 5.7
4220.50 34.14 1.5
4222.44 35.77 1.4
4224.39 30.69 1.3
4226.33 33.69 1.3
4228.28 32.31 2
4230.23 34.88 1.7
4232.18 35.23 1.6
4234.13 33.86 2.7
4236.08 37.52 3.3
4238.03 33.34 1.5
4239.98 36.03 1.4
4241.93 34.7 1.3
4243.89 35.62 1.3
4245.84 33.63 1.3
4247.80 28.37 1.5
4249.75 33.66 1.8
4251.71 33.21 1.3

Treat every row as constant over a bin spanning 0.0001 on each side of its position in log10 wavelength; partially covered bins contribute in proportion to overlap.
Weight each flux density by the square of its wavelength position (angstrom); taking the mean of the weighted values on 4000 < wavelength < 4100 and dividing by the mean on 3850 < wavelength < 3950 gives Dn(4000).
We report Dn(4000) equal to 1.34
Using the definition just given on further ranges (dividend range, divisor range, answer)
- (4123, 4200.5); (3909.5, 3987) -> 1.42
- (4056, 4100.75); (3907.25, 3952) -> 1.17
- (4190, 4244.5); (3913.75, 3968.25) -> 1.45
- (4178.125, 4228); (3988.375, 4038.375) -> 1.05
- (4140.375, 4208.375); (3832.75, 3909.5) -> 1.59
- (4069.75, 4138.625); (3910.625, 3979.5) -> 1.22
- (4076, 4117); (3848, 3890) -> 1.13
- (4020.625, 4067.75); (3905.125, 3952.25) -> 1.29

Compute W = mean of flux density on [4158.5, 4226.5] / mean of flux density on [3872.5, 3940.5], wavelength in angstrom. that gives 1.3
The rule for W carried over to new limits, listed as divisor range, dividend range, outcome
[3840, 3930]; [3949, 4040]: 1.15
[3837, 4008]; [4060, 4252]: 1.20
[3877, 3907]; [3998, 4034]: 1.58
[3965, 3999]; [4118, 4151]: 1.26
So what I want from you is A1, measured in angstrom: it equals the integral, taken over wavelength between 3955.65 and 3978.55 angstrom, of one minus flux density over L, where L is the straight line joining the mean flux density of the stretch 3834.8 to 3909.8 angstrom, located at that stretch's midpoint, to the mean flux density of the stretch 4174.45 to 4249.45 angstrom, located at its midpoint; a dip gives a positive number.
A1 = 5.08 angstrom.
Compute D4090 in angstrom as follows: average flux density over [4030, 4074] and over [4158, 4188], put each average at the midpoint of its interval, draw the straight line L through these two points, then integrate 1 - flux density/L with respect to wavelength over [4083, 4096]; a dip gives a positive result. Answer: 2.0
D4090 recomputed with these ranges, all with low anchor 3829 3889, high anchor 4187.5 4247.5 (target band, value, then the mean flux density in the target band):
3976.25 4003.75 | -3.9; 31.8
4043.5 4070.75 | -4.5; 34.5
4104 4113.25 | 2.1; 24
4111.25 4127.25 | 0.5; 30.5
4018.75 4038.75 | -4.4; 35.2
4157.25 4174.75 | -0.9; 34.4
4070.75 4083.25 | -1.4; 33.6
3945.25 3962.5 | -1.5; 29.1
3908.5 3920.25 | -2.7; 31.6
